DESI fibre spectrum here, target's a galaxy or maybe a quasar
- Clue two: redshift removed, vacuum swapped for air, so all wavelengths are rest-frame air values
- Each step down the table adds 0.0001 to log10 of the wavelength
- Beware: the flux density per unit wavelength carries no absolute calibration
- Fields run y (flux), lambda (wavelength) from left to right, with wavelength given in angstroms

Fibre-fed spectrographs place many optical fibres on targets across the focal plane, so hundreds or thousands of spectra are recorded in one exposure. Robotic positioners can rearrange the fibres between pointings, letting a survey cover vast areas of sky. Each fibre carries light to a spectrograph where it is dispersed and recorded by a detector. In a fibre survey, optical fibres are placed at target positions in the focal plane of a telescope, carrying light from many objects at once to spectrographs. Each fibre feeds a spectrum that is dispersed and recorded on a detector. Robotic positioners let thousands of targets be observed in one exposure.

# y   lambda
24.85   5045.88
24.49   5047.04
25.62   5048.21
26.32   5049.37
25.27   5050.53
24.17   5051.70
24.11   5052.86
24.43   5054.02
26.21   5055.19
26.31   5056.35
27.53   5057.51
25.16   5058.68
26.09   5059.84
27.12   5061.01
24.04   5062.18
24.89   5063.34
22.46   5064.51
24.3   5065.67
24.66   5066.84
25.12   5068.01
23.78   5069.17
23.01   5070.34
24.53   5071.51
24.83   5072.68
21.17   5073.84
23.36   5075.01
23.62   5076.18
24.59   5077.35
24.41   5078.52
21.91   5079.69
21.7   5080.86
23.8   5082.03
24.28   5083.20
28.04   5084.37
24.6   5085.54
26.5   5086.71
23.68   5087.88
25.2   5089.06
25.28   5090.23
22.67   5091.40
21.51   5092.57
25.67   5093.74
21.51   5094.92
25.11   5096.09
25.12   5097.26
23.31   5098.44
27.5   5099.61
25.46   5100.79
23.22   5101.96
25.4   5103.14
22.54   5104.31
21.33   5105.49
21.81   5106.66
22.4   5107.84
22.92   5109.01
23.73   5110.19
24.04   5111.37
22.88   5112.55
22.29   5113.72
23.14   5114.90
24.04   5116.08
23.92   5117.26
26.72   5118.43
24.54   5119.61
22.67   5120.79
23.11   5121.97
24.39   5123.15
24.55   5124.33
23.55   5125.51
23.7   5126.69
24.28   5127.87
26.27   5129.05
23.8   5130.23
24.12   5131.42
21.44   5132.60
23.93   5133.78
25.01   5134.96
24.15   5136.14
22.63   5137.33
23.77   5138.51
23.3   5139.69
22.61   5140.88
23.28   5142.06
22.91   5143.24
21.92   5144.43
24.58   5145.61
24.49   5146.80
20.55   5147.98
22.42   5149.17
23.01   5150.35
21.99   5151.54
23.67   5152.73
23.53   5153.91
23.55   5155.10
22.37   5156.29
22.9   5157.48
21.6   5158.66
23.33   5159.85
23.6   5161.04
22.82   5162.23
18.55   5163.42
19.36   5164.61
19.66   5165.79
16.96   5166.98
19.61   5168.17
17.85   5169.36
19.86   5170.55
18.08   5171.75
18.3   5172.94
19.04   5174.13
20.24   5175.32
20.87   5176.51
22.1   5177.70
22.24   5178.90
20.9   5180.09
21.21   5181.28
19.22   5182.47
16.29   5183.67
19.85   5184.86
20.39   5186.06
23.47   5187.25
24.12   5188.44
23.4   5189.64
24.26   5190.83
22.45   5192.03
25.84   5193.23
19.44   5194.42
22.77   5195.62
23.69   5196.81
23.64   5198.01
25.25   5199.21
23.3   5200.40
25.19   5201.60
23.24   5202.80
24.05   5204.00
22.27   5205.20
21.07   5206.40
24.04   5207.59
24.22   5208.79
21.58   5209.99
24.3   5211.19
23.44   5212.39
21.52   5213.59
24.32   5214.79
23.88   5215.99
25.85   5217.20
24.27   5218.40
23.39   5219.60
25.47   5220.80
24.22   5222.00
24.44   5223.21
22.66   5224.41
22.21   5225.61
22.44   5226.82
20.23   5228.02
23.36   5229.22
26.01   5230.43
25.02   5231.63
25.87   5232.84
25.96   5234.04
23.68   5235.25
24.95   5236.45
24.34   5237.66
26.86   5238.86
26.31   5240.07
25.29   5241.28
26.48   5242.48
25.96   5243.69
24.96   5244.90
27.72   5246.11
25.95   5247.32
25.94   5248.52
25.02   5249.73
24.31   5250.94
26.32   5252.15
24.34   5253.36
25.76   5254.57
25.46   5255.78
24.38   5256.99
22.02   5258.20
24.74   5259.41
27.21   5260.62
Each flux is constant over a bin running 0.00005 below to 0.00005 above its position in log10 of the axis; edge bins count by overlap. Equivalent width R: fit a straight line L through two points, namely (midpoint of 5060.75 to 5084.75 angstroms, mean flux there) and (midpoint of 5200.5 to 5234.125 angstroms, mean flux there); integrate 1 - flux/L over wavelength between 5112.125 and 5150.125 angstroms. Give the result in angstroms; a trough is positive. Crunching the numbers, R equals 0.5 angstroms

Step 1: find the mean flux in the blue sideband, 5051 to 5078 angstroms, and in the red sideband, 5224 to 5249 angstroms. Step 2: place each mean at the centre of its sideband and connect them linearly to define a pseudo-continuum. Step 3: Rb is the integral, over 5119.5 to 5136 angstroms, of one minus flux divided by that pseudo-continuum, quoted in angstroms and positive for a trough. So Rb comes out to 0.5 angstroms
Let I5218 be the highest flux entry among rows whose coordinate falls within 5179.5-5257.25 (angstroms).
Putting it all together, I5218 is 27.72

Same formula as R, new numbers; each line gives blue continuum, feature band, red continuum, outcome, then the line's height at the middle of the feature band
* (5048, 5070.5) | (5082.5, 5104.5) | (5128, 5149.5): -0.2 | 24.4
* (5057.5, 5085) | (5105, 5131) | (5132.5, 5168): -0.5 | 23.2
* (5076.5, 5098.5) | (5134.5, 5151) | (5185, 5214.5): 0.4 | 23.7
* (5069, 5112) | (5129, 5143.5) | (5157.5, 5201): -0.7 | 22.5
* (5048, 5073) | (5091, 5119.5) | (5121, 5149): 0.5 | 24.1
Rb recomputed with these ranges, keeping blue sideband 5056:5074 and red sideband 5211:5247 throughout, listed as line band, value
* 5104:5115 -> 0.9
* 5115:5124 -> 0.2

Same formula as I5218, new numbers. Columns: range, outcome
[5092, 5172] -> 27.5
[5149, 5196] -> 25.84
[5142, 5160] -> 24.58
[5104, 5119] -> 26.72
